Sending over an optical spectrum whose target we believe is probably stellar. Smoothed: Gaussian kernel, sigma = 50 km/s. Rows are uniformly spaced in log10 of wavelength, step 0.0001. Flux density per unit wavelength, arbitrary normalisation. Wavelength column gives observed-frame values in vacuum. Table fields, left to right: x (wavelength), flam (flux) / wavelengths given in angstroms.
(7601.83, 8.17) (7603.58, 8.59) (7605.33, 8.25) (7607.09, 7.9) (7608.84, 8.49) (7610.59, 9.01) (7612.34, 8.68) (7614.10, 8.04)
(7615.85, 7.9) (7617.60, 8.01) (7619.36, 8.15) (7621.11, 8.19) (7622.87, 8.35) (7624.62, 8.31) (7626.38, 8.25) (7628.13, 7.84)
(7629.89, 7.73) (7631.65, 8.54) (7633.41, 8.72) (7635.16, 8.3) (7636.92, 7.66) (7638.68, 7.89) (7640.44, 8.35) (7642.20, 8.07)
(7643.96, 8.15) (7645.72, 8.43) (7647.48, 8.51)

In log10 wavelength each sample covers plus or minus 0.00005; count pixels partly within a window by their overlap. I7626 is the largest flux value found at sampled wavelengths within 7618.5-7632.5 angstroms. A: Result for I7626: 8.54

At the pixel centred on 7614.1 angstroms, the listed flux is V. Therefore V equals 8.04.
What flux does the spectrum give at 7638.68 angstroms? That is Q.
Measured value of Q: 7.89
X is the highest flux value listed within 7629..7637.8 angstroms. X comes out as 8.72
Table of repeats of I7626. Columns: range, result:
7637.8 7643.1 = 8.35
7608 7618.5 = 9.01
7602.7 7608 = 8.59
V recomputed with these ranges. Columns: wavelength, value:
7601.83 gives 8.17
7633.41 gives 8.72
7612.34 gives 8.68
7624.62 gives 8.31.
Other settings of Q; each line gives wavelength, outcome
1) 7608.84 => 8.49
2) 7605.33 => 8.25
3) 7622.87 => 8.35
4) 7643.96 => 8.15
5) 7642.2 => 8.07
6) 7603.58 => 8.59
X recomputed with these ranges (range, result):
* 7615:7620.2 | 8.15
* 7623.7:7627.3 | 8.31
